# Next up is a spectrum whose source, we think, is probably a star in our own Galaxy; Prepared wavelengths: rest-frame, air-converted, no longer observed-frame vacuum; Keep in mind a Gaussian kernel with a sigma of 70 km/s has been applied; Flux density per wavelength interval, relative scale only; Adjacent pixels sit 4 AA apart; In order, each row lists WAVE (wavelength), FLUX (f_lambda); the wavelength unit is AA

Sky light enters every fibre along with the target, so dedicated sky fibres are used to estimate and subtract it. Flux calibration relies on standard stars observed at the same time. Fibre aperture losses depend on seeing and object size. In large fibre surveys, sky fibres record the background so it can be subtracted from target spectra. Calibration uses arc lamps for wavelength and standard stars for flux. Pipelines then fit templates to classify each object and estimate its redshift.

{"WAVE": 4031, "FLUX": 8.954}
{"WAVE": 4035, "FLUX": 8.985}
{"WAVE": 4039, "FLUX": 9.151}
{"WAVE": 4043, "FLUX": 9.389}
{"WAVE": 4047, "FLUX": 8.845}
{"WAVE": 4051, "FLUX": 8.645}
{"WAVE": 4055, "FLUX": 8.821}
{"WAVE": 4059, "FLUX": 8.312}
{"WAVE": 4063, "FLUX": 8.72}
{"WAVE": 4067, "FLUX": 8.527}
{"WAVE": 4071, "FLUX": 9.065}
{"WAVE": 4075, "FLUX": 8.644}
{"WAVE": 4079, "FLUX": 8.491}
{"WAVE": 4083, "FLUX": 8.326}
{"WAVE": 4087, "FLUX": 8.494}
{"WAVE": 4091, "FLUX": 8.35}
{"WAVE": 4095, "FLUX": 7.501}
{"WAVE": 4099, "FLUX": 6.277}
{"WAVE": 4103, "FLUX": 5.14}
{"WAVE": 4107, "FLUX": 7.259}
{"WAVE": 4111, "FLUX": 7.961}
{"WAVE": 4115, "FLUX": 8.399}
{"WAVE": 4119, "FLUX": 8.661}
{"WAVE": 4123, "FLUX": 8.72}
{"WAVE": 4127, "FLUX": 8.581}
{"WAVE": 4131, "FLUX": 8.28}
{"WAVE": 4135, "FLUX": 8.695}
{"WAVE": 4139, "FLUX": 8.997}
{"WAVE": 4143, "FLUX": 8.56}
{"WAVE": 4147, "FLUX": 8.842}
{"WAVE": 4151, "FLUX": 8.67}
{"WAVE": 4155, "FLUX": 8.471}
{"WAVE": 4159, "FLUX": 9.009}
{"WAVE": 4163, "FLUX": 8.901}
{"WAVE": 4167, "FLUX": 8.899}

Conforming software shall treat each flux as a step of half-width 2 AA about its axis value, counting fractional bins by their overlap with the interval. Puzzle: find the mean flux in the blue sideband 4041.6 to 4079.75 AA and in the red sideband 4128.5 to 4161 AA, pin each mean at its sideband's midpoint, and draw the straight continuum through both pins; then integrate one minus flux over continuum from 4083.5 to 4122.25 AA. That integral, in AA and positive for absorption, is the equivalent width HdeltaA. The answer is 4.8 AA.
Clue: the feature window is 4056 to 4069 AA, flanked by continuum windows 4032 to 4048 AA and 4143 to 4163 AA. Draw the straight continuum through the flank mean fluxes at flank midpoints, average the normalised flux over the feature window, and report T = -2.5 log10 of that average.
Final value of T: 0.06 mag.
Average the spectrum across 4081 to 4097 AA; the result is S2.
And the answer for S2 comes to 8.17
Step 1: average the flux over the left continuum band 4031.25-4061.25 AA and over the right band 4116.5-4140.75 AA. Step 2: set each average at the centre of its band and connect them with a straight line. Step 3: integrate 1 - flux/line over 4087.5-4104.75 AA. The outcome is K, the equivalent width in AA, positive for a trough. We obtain 3.5 AA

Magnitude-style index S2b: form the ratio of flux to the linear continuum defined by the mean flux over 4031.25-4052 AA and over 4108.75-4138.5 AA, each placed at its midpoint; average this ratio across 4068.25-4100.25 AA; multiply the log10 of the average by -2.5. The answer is 0.07 mag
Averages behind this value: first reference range 9.02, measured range 8.2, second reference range 8.49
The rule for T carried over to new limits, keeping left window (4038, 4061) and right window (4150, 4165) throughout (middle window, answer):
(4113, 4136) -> 0.03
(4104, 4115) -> 0.17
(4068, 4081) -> 0.01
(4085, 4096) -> 0.08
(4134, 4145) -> 0.00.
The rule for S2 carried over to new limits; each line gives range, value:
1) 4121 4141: 8.65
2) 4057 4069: 8.52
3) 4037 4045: 9.27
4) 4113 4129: 8.59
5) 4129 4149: 8.67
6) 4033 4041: 9.07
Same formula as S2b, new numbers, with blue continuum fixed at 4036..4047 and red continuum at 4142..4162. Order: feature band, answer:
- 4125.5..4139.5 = 0.03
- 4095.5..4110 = 0.35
